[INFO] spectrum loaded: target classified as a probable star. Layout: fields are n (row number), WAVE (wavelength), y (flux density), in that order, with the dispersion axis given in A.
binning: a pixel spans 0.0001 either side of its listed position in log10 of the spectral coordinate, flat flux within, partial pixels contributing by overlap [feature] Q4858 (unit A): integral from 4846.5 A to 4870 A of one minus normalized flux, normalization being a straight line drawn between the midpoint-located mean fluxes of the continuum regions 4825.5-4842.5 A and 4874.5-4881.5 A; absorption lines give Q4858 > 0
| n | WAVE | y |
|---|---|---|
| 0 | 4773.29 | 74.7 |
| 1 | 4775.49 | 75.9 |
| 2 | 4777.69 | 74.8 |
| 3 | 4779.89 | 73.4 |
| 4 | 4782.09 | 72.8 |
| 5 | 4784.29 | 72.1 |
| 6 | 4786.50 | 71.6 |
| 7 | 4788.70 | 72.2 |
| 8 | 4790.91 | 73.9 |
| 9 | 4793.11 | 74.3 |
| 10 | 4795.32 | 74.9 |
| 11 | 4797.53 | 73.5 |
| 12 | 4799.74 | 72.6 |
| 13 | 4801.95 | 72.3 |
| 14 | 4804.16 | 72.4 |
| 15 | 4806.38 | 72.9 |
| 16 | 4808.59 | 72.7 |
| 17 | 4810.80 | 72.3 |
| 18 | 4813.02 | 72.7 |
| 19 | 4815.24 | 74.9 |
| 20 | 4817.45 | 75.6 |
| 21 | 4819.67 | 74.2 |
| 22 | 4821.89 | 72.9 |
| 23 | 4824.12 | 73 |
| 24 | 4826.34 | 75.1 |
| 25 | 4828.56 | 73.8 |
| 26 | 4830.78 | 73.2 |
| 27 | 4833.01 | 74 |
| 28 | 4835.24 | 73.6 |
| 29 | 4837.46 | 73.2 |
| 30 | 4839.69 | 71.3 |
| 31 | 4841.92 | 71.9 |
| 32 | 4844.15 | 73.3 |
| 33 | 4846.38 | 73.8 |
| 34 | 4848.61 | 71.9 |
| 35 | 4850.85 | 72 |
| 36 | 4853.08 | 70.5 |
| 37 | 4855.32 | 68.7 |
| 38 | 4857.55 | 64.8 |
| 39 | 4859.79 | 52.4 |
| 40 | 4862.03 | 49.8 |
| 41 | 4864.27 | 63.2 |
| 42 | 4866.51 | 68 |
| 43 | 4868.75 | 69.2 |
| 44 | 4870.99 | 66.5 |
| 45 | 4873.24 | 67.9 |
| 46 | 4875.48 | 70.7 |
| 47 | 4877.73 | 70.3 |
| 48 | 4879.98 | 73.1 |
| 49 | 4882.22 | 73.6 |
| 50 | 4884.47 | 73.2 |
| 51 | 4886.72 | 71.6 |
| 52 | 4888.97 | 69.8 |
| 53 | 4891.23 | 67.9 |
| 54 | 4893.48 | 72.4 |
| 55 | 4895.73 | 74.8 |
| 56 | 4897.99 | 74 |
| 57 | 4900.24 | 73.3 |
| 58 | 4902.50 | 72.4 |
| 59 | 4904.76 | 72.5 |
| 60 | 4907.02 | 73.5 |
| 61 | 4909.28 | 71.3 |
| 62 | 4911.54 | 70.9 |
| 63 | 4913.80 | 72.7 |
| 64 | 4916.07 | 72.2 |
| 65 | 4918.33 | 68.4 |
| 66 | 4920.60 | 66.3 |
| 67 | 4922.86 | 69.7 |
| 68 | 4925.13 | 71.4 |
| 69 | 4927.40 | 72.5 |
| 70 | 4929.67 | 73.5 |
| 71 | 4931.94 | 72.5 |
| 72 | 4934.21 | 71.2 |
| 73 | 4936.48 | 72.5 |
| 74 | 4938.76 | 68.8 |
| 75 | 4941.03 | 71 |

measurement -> 2.2 A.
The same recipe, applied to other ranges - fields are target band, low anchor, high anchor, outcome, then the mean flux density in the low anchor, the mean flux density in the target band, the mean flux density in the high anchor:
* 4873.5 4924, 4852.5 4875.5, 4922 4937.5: -2.4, 64.3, 71.5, 71.9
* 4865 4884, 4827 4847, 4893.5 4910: 0.8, 73.2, 69.9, 73.1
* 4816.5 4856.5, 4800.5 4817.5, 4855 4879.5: -2.1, 73.1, 72.9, 64.8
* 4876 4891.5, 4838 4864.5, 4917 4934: -0.6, 67.2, 71.5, 70.7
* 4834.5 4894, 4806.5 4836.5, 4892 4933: 3.1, 73.7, 69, 71.9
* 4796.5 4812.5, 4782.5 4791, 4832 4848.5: 0.0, 72.3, 72.7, 73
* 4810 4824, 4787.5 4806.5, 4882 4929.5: -0.2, 73.2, 73.7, 71.6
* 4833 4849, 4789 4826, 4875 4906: 0.0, 73.4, 72.9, 72.1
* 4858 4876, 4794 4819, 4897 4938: 2.3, 73.4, 63.3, 71.7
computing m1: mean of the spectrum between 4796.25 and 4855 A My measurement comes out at 73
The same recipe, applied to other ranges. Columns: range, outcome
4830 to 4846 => 73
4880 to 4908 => 72.4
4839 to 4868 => 67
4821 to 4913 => 70.5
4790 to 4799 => 74.1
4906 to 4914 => 72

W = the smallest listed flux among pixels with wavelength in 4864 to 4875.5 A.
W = 63.2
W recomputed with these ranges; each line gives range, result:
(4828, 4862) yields 52.4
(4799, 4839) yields 72.3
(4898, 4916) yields 70.9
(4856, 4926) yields 49.8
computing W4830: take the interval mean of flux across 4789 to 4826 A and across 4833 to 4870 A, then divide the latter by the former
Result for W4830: 0.9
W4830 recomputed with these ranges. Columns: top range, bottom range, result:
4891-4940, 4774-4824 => 0.98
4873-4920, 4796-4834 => 0.98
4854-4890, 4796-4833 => 0.91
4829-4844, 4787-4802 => 0.99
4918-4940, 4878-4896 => 0.99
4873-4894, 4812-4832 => 0.96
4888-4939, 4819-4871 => 1.03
